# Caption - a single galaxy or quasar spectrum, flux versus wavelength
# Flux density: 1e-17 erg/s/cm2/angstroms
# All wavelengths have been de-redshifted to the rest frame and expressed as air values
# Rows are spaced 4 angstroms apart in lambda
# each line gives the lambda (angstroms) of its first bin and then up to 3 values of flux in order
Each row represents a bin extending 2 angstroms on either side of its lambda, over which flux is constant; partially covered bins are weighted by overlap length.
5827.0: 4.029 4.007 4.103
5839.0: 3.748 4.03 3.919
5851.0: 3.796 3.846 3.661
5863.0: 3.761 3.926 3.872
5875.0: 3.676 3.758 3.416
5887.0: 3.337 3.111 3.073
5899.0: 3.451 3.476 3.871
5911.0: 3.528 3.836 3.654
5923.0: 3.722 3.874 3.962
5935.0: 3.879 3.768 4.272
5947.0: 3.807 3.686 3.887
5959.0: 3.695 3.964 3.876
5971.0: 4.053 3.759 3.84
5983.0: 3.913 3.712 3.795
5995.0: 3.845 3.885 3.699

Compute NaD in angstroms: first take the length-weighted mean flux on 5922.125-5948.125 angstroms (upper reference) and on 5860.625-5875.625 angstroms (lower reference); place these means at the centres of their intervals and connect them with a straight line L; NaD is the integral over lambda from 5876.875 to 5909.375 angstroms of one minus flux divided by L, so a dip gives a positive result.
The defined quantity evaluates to 3.5 angstroms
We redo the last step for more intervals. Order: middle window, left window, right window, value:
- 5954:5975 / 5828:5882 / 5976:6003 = -0.3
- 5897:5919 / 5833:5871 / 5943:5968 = 1.3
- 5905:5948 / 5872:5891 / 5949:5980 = -1.6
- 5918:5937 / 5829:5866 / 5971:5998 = 0.1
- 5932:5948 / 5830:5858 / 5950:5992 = -0.4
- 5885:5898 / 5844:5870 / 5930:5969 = 2.2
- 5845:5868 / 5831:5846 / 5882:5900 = -0.6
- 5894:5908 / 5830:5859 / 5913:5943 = 1.4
